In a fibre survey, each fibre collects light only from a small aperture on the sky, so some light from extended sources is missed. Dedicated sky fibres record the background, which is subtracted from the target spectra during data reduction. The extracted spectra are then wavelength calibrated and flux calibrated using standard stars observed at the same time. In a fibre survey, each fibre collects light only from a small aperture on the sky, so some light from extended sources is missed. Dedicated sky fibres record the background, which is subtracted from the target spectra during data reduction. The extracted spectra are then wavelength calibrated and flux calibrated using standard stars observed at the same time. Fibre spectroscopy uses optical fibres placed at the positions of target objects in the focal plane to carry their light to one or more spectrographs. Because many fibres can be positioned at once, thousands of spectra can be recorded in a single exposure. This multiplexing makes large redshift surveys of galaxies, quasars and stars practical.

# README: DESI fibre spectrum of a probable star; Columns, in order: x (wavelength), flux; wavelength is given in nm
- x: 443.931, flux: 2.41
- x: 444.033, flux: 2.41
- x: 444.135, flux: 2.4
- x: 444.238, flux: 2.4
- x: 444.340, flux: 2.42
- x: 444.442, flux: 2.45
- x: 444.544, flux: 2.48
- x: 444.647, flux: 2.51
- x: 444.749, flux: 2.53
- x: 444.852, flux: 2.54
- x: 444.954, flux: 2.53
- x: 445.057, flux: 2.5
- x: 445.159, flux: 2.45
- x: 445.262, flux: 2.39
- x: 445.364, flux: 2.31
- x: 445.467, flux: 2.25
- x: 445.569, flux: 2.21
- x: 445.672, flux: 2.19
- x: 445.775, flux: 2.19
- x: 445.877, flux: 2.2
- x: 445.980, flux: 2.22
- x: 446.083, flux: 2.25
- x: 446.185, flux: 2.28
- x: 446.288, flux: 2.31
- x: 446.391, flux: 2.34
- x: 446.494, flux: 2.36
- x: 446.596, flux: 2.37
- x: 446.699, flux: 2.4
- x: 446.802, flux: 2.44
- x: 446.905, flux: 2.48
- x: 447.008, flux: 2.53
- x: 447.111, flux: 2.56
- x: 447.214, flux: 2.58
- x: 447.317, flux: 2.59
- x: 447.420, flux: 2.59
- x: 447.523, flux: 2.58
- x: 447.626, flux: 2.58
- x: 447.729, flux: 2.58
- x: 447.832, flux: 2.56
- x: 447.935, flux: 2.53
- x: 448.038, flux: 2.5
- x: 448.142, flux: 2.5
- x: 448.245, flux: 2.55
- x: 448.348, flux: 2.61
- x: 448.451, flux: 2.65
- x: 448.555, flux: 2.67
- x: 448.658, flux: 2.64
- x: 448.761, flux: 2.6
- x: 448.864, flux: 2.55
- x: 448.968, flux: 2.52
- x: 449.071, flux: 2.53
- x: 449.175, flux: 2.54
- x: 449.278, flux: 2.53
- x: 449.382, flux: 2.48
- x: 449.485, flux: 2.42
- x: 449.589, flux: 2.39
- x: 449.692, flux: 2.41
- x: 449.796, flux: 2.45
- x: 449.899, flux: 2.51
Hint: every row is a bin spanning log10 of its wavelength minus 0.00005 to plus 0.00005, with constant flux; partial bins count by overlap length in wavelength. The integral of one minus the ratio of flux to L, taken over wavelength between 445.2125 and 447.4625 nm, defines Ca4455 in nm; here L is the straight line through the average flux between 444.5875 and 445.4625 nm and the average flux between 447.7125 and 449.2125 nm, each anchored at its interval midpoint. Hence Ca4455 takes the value 0.12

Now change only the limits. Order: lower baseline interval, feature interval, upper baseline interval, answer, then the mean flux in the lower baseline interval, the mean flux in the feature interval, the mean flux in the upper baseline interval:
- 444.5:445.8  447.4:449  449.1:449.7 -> -0.085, 2.39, 2.58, 2.47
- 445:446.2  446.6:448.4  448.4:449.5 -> -0.067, 2.29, 2.53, 2.56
